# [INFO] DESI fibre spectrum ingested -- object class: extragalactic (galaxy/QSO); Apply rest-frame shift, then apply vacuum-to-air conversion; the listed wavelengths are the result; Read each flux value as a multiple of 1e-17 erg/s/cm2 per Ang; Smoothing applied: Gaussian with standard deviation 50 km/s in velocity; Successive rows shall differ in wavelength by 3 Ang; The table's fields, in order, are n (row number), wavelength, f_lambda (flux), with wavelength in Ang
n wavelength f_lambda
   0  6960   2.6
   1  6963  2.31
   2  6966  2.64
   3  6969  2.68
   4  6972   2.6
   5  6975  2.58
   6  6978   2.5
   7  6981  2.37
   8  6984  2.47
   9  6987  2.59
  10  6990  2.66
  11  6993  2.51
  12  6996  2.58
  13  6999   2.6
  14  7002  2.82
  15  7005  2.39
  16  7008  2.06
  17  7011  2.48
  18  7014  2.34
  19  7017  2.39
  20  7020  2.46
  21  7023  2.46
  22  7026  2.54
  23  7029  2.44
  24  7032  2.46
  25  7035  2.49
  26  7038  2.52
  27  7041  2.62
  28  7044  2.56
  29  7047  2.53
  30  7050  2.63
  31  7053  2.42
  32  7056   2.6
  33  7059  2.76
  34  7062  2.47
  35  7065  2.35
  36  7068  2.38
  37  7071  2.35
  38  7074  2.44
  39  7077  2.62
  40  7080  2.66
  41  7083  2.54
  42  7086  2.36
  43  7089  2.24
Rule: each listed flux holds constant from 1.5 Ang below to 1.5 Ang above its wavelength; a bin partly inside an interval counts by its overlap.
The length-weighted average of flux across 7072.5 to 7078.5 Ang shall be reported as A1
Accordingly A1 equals 2.53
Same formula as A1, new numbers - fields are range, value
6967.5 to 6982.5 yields 2.55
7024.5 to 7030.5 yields 2.49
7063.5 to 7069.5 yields 2.37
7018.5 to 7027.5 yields 2.49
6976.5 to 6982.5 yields 2.44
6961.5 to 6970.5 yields 2.54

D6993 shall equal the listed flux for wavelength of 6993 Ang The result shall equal 2.51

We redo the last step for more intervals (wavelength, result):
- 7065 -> 2.35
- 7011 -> 2.48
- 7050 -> 2.63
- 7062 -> 2.47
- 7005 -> 2.39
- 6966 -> 2.64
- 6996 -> 2.58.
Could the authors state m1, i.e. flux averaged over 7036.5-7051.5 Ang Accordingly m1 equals 2.57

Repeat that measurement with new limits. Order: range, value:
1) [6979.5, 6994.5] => 2.52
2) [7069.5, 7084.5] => 2.52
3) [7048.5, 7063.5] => 2.58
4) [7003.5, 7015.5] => 2.32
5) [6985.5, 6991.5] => 2.62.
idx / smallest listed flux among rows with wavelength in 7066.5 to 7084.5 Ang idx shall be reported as 2.35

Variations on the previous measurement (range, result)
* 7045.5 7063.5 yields 2.42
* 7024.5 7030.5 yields 2.44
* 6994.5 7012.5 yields 2.06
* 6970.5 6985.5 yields 2.37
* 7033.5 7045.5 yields 2.49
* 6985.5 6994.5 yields 2.51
